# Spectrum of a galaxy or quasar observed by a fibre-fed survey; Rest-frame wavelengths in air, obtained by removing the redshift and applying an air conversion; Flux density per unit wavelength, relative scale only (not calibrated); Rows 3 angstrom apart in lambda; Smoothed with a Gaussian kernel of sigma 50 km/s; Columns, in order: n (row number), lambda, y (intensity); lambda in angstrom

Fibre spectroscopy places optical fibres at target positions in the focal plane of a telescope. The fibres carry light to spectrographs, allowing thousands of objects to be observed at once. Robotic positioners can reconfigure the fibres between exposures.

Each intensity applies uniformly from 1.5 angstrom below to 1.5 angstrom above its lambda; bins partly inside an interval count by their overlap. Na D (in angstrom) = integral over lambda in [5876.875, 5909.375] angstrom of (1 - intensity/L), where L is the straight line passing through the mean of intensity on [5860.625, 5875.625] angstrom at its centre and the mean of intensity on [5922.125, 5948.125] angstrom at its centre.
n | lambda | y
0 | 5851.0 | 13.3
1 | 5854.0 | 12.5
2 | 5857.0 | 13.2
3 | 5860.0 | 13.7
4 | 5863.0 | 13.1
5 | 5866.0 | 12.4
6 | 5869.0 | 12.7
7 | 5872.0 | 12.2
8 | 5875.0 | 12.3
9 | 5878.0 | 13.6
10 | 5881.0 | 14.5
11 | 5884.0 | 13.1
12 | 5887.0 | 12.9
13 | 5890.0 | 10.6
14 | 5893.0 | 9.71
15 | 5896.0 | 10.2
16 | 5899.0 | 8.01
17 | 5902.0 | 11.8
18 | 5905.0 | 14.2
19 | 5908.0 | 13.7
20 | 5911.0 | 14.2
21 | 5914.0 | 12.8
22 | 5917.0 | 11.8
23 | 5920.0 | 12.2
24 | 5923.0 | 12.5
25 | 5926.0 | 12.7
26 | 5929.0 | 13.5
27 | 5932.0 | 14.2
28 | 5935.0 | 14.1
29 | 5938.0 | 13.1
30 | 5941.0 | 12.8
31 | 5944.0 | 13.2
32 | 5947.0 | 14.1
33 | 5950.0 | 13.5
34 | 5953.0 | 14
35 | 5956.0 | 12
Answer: 2.2 angstrom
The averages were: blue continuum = 12.6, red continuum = 13.4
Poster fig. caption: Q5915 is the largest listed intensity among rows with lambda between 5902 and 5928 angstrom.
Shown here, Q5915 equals 14.2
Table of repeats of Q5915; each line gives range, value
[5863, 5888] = 14.5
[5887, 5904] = 12.9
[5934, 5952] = 14.1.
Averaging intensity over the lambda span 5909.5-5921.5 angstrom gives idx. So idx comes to 12.8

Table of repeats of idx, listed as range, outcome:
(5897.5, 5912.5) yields 12.4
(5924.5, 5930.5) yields 13.1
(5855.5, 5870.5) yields 13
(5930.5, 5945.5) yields 13.5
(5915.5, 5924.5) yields 12.2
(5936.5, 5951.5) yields 13.3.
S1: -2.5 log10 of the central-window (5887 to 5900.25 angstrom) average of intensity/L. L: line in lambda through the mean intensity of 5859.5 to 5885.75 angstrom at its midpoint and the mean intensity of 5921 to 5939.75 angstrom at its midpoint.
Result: 0.29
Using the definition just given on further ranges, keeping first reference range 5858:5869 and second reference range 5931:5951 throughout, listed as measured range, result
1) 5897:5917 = 0.083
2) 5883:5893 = 0.123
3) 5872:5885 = -0.010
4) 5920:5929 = 0.063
